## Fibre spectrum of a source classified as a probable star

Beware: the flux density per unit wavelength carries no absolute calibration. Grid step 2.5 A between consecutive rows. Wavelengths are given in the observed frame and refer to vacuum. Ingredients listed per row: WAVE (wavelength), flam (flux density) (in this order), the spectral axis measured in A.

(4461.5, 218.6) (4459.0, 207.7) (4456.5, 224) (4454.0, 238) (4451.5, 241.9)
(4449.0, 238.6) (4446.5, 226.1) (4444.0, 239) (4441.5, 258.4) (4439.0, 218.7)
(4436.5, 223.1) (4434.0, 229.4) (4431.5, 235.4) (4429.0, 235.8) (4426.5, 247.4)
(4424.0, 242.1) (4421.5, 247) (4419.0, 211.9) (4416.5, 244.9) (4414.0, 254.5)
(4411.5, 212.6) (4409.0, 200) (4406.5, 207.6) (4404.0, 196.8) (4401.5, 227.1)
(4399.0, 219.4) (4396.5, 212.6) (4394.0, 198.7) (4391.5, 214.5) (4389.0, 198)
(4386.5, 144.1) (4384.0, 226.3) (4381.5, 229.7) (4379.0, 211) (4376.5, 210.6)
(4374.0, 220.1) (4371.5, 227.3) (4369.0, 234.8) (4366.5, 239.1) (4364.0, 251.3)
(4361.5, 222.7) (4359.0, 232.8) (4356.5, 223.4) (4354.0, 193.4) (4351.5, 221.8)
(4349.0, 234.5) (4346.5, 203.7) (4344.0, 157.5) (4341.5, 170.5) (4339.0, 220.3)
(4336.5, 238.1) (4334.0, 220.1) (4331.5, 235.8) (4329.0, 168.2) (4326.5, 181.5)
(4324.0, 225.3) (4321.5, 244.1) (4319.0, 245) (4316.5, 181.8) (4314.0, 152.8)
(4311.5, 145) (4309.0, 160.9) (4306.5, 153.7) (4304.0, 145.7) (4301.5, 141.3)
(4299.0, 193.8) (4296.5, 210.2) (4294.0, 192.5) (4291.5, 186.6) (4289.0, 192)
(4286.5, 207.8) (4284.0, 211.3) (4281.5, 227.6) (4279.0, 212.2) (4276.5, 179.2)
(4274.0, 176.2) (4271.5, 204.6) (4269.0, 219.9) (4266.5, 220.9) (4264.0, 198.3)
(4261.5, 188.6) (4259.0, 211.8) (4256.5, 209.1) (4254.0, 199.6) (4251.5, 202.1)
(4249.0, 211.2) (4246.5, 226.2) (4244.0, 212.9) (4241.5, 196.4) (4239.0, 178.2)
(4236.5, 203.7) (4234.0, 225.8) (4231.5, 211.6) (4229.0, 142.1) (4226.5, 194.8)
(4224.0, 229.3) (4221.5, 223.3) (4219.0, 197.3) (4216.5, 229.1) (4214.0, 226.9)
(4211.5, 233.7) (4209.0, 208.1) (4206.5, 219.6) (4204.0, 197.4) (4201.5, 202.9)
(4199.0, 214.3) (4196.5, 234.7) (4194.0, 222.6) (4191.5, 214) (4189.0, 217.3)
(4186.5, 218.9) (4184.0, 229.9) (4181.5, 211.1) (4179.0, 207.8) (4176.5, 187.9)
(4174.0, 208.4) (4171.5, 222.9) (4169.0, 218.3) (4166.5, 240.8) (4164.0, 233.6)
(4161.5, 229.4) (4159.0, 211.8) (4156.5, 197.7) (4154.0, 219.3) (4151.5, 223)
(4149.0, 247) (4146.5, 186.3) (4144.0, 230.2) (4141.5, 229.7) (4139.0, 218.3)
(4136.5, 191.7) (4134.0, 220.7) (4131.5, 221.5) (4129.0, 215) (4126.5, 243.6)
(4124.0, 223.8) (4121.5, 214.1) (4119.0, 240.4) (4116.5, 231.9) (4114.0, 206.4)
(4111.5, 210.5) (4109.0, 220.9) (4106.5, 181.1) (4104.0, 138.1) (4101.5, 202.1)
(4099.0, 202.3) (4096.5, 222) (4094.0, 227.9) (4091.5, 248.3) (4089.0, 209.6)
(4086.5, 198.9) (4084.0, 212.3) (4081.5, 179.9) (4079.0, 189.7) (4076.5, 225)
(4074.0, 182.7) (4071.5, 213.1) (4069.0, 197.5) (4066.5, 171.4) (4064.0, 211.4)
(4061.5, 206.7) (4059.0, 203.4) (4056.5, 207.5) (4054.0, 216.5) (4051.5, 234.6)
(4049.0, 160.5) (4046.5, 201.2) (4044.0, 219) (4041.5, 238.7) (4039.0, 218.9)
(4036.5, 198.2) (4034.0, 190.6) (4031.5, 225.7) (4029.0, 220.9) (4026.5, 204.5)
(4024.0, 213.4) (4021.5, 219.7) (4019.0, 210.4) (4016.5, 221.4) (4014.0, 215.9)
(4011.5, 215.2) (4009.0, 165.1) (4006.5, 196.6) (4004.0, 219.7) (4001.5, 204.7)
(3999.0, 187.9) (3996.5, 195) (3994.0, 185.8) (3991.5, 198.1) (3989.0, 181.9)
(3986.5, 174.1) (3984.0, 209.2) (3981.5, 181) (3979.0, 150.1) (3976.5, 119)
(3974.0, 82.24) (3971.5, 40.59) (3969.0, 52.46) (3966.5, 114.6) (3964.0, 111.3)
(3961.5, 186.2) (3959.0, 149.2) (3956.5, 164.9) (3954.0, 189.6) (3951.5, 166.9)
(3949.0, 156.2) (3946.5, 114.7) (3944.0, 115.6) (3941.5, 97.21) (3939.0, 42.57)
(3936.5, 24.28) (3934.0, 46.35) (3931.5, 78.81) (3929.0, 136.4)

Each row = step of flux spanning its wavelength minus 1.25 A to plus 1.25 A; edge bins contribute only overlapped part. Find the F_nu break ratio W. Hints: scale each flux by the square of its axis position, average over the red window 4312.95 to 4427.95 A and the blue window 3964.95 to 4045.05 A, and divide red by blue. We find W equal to 1.4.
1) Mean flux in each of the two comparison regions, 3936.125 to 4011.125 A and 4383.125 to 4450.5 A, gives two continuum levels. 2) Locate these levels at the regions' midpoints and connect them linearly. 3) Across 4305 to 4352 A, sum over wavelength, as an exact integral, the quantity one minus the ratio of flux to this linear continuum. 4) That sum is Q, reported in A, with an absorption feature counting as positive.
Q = 2.4 A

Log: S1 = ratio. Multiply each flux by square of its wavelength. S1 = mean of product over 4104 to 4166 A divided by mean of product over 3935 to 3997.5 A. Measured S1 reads 1.7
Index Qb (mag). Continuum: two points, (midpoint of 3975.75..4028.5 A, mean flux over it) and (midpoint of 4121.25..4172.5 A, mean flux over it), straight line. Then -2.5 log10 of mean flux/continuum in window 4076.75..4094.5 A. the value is 0.002 mag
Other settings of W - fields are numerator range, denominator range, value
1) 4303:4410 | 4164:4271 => 1.04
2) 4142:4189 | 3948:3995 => 1.62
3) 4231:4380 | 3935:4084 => 1.33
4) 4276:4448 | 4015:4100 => 1.17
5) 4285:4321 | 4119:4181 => 0.89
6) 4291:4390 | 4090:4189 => 1.03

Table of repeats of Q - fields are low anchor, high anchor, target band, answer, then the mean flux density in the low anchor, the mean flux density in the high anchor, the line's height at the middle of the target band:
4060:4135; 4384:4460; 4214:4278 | 3.4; 209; 223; 215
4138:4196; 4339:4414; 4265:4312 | 5.7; 219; 213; 215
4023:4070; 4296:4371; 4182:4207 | -1.5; 207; 202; 205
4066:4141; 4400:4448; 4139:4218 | -1.7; 209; 229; 214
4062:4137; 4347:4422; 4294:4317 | 5.3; 209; 219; 216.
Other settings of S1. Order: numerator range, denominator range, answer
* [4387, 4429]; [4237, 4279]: 1.16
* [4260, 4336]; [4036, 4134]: 1.03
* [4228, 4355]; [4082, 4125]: 1.03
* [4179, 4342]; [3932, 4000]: 1.75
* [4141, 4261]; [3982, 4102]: 1.12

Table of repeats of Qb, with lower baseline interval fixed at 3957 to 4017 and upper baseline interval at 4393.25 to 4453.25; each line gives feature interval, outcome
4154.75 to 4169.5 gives -0.17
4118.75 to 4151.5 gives -0.19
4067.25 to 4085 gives -0.13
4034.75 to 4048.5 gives -0.22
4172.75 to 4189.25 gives -0.10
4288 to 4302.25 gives 0.12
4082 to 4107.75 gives -0.13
